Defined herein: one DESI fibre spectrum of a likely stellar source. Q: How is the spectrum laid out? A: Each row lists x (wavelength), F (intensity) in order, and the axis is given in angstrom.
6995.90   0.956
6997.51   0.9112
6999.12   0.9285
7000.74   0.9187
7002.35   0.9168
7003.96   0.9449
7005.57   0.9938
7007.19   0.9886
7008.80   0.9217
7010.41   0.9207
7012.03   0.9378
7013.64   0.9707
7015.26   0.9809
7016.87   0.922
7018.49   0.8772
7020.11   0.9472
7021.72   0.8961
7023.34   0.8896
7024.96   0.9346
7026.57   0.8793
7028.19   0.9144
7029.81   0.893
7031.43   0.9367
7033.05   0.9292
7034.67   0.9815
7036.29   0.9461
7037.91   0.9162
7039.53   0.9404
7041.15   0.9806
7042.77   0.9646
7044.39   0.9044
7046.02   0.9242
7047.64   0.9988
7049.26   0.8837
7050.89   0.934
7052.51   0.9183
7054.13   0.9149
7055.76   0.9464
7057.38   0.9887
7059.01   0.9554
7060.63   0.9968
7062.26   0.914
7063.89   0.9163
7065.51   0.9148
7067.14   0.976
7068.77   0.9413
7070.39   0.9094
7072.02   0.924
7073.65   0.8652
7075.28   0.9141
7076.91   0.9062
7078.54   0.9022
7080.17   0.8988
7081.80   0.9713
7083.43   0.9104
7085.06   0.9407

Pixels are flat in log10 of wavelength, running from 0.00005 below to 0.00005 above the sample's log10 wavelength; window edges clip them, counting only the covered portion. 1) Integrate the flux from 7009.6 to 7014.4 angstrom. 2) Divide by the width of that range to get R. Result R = 0.943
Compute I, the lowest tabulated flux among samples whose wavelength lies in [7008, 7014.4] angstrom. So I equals 0.9207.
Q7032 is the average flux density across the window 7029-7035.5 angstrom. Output 0.935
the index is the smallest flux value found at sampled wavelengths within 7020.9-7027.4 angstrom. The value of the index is 0.8793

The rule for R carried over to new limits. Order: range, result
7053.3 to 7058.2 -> 0.95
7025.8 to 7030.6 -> 0.895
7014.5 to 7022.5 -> 0.925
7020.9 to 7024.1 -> 0.894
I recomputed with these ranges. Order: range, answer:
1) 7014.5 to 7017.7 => 0.922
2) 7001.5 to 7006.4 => 0.9168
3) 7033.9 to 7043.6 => 0.9162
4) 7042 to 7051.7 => 0.8837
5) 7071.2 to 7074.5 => 0.8652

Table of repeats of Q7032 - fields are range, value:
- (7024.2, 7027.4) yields 0.908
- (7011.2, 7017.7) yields 0.952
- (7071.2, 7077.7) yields 0.902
